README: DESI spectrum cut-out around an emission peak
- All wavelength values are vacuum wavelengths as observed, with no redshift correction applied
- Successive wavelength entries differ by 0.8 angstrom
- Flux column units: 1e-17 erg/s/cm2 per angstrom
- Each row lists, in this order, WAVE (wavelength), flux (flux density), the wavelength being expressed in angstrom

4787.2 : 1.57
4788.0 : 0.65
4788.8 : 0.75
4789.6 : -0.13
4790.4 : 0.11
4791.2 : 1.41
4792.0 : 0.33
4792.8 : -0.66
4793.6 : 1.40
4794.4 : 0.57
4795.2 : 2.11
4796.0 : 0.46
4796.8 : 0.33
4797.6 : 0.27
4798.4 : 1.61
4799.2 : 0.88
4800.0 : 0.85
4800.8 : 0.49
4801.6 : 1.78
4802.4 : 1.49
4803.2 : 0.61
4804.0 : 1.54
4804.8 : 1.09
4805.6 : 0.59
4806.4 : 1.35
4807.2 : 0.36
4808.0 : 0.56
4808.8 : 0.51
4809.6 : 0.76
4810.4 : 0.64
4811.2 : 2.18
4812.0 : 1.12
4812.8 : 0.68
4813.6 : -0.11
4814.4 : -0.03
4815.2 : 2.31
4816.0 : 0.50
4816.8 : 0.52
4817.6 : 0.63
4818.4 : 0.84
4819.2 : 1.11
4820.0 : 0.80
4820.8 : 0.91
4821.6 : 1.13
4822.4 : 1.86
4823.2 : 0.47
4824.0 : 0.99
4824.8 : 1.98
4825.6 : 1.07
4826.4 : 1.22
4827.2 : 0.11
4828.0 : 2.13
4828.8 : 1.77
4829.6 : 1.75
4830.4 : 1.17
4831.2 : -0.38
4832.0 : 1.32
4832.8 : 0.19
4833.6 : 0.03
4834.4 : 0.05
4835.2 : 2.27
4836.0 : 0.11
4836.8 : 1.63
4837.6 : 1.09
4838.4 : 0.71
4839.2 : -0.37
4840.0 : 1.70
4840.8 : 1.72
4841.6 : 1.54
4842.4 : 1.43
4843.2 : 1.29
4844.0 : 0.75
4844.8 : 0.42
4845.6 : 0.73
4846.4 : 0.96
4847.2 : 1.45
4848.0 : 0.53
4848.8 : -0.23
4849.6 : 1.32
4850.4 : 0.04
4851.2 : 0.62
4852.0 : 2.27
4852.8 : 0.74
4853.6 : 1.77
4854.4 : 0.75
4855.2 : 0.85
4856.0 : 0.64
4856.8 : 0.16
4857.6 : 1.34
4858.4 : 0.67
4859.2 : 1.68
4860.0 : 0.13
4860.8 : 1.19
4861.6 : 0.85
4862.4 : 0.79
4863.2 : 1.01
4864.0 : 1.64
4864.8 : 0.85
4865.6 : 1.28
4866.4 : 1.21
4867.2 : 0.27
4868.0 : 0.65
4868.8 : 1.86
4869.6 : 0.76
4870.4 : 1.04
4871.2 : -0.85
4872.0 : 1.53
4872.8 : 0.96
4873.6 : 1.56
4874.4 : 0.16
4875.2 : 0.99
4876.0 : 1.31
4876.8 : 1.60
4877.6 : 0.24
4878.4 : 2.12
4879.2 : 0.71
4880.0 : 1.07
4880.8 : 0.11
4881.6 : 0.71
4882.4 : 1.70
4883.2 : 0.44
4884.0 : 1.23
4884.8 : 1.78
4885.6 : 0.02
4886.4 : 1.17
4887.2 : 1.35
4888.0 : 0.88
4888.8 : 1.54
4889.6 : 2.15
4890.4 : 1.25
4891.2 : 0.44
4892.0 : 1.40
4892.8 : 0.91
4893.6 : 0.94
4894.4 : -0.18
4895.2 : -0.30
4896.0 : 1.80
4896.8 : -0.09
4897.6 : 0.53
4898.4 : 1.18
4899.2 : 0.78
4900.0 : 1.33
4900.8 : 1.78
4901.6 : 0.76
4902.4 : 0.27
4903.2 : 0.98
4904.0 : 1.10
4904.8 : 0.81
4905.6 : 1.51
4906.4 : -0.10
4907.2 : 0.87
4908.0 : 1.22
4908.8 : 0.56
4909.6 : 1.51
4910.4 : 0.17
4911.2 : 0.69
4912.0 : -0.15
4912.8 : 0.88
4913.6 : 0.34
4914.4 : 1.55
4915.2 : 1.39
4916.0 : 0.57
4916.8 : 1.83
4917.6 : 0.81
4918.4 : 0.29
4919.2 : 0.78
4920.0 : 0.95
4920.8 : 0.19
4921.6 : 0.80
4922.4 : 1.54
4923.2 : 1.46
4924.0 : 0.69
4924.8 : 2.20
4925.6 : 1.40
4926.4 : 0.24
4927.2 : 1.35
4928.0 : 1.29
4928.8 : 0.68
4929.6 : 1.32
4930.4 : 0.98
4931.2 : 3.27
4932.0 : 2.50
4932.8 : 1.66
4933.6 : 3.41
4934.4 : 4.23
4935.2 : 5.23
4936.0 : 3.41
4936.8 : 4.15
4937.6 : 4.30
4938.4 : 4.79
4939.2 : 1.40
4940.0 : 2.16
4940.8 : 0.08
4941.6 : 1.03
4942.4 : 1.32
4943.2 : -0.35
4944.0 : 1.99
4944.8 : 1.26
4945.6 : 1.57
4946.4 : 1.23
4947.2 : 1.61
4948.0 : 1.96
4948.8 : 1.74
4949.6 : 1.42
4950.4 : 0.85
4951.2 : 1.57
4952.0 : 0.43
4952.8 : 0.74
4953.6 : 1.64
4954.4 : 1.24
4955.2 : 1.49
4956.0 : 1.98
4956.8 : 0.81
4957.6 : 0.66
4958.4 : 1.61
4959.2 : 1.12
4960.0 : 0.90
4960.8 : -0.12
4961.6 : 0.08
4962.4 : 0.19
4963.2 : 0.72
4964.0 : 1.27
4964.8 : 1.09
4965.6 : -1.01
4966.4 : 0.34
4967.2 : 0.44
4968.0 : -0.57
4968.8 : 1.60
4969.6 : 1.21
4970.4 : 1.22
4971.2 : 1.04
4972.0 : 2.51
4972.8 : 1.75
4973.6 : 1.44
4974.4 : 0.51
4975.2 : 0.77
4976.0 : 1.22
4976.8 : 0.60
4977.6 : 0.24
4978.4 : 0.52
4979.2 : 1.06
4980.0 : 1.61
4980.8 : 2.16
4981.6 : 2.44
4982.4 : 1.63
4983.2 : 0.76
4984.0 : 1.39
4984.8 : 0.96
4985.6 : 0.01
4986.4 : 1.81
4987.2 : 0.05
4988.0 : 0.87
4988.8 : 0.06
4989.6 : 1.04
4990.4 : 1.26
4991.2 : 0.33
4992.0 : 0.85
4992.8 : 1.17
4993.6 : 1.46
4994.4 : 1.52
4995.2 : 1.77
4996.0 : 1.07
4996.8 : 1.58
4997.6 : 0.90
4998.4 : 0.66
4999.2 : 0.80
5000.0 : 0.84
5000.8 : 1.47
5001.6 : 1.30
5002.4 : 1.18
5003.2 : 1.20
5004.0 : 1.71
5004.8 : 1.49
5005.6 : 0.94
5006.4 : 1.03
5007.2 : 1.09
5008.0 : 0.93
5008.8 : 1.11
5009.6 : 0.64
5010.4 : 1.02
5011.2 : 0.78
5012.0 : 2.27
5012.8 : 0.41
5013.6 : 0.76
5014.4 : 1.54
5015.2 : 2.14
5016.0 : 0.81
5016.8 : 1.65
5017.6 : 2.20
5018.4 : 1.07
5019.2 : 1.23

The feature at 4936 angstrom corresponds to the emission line [O II]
